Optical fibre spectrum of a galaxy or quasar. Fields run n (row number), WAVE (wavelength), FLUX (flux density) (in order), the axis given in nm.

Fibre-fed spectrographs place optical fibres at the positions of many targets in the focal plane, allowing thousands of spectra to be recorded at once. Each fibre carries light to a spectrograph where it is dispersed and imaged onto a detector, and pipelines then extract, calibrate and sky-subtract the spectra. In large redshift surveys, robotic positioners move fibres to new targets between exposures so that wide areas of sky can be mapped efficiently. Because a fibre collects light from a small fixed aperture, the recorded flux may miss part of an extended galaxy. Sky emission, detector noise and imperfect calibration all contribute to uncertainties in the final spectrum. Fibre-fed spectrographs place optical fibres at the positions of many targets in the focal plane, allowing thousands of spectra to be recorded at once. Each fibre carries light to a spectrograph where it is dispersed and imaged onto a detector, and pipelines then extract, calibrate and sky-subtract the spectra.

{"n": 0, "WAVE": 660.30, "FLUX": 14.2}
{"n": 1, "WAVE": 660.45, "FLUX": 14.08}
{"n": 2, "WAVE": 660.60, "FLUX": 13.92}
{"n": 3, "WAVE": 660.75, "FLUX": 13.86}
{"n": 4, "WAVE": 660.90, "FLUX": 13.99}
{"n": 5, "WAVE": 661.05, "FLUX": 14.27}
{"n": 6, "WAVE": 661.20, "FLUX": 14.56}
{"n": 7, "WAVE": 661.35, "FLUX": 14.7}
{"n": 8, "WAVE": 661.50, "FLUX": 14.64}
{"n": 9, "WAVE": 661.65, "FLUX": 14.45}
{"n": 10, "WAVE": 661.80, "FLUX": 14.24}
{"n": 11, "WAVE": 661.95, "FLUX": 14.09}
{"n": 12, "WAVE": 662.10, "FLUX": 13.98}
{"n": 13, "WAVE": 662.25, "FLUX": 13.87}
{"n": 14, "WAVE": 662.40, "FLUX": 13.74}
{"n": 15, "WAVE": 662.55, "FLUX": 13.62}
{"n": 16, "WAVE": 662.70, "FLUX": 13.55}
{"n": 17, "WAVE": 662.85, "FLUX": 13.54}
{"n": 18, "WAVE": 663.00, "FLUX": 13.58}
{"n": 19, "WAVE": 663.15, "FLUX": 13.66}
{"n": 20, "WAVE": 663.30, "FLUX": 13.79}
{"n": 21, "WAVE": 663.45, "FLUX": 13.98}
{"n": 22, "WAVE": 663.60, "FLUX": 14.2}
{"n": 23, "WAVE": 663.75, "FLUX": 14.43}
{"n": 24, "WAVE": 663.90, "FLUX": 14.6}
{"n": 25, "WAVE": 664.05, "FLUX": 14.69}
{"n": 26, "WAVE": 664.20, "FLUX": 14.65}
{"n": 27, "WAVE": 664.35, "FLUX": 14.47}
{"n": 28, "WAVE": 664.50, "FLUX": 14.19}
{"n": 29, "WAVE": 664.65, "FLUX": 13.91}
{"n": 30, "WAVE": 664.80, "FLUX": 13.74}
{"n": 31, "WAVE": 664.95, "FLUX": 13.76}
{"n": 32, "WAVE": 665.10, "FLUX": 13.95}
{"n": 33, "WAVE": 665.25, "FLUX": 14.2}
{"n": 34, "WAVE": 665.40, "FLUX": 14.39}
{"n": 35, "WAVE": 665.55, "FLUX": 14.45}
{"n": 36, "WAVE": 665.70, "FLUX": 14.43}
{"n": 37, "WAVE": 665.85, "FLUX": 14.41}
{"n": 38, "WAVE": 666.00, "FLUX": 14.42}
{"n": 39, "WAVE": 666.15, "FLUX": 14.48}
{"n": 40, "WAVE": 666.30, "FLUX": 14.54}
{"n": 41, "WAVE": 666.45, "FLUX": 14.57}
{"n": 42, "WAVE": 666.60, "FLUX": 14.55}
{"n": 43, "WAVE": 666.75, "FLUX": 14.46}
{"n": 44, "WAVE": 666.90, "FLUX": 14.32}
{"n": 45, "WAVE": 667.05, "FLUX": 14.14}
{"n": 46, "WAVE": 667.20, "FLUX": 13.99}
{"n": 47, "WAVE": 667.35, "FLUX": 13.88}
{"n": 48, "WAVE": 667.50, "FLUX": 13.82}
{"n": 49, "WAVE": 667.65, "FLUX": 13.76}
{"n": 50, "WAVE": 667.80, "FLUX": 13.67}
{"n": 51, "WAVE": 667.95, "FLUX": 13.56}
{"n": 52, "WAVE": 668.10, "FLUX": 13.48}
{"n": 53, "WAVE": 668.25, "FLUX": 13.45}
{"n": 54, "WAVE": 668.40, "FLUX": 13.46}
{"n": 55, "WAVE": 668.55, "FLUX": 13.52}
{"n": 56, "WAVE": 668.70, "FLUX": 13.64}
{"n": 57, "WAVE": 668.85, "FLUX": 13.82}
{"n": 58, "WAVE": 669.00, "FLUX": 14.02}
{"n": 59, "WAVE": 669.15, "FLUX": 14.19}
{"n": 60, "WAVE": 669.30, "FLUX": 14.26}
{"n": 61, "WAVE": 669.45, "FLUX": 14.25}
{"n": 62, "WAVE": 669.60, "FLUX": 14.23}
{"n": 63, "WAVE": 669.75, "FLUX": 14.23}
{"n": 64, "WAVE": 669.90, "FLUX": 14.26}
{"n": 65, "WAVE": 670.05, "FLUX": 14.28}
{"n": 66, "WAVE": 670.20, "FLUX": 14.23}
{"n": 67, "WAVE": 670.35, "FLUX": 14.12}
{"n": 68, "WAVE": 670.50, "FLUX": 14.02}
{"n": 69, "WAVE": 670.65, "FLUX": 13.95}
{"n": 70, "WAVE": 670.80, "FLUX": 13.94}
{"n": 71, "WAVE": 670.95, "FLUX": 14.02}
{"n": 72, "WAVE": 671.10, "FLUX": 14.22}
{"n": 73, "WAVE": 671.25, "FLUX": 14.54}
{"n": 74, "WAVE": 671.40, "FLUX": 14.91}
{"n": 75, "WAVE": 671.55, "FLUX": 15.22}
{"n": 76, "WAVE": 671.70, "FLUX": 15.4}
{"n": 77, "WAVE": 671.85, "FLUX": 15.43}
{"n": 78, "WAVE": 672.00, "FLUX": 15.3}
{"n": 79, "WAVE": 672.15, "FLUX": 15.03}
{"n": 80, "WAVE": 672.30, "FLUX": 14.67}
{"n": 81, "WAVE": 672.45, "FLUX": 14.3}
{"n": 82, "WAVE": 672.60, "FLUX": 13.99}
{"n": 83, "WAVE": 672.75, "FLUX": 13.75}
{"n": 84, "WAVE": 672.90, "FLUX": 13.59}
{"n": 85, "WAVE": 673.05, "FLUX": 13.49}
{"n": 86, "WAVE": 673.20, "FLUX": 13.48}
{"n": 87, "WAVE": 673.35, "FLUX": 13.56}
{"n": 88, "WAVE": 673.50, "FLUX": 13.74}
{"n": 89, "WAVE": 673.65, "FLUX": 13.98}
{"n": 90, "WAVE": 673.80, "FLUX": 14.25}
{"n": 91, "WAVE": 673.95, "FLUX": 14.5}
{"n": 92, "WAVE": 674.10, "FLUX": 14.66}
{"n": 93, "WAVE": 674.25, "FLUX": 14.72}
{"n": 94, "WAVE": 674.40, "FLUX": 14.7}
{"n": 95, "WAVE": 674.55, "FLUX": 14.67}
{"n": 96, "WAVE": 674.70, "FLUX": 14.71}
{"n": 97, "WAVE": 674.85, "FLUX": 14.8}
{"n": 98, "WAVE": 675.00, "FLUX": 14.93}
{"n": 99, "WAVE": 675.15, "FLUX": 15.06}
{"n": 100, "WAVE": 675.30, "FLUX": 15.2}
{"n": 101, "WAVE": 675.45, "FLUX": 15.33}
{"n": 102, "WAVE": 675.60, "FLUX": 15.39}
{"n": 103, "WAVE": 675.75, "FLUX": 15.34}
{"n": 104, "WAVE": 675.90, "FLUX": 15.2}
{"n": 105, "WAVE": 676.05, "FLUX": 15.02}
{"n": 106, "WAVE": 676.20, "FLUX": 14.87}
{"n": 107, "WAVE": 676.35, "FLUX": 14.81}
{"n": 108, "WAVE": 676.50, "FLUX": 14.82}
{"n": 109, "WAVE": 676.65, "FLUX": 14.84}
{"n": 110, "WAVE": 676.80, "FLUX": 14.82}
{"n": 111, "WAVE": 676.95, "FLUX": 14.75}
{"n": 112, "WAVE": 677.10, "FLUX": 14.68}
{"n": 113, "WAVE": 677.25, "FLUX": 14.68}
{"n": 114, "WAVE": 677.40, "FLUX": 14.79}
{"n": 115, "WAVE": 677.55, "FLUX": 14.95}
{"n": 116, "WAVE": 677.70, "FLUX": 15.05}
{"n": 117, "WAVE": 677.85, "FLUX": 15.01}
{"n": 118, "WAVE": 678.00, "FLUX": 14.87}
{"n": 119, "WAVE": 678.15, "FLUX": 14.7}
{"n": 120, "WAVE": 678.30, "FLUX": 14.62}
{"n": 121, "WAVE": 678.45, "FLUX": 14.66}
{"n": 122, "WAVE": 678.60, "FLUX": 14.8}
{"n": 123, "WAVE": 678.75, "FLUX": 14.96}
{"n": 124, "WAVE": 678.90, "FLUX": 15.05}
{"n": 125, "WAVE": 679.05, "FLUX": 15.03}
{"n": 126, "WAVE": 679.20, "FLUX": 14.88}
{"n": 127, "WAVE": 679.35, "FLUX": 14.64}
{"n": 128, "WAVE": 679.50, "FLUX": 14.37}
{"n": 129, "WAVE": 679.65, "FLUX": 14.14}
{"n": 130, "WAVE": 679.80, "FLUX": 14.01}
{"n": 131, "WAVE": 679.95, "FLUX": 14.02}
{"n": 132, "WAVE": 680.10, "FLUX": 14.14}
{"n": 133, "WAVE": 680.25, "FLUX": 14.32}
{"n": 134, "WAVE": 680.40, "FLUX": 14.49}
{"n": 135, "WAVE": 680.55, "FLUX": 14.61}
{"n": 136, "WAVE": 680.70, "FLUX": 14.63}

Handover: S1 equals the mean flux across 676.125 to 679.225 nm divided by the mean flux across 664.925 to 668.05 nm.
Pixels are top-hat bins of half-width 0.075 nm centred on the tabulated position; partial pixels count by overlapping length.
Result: 1.0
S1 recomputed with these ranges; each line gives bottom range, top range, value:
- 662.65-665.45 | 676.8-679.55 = 1.05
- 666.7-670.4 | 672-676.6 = 1.04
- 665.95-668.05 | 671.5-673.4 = 1.02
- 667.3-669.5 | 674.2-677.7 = 1.08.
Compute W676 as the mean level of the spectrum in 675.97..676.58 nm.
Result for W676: 14.9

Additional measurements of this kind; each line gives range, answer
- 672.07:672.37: 14.9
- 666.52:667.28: 14.3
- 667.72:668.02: 13.6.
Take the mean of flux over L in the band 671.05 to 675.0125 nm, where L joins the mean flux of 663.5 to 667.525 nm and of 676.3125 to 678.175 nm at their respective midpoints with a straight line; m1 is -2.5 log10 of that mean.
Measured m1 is 0.01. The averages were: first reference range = 14.3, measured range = 14.5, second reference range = 14.8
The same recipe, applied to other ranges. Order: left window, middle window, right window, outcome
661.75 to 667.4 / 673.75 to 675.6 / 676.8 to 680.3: -0.02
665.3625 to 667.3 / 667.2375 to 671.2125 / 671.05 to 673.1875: 0.04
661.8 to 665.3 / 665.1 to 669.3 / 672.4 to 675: 0.00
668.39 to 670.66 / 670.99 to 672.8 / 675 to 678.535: -0.03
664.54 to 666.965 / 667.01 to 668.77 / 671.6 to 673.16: 0.05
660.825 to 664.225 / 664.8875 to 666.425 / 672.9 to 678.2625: 0.00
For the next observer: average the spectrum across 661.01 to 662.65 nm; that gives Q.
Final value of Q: 14.2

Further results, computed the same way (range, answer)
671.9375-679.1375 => 14.7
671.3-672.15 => 15.2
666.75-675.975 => 14.3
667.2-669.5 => 13.8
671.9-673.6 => 14.1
